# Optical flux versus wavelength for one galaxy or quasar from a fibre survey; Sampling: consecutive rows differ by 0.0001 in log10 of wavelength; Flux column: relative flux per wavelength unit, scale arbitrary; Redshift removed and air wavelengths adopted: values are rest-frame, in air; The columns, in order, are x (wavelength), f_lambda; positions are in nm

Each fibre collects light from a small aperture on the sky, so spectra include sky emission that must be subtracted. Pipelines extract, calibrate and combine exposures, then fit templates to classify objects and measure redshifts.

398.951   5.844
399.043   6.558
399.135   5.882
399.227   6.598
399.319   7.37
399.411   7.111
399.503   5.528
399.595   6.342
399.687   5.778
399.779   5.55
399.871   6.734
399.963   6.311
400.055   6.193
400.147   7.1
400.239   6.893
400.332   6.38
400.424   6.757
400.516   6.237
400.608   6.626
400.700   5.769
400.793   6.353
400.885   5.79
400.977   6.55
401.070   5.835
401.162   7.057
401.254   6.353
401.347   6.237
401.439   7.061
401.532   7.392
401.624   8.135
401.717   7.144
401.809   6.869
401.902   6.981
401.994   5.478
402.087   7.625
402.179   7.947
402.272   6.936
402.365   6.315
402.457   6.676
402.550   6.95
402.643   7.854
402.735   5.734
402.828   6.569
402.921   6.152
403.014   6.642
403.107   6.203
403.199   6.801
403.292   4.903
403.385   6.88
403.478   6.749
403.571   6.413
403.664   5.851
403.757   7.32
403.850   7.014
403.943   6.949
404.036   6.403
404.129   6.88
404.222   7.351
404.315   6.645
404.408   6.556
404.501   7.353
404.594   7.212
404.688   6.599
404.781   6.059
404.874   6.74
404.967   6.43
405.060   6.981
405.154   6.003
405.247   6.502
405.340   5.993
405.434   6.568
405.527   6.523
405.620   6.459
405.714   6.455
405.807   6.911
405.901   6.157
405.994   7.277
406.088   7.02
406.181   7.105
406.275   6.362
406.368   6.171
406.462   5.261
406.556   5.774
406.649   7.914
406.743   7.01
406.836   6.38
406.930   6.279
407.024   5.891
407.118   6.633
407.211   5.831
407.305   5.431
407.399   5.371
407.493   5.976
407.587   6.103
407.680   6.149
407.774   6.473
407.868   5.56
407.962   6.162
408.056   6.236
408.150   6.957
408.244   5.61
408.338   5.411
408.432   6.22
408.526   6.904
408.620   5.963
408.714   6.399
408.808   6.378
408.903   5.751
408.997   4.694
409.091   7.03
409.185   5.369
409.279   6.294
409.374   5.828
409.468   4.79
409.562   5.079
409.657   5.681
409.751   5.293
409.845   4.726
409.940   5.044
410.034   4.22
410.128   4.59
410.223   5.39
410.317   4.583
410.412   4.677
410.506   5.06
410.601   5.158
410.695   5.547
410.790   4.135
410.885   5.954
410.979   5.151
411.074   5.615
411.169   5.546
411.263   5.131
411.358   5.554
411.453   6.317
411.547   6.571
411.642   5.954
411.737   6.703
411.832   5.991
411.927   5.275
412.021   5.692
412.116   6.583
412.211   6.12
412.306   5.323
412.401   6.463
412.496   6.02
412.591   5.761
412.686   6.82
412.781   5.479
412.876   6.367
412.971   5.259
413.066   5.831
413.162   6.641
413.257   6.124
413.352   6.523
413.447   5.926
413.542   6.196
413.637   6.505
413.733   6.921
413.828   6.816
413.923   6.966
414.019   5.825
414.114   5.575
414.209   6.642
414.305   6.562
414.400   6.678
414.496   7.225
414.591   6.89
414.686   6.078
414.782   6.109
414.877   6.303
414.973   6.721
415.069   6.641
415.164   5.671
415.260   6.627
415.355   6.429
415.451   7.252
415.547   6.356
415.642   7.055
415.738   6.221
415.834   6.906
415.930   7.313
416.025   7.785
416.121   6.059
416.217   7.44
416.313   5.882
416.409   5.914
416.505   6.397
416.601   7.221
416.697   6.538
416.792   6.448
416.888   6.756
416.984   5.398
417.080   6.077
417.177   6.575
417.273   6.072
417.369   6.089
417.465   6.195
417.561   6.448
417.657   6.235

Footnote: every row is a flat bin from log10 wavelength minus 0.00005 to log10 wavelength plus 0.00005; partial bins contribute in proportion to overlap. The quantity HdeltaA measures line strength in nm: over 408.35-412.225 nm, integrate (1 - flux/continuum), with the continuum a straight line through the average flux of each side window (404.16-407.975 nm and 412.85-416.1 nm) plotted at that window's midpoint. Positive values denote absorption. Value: 0.532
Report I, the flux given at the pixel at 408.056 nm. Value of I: 6.236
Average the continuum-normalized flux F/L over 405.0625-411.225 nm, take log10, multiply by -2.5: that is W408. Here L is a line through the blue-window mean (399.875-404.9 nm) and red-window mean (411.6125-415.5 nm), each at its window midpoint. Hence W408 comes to 0.10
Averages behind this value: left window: 6.66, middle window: 5.9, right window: 6.28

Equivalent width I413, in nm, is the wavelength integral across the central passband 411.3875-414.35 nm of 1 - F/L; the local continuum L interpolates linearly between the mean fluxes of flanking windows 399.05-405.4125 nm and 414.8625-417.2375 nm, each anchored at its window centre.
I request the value 0.17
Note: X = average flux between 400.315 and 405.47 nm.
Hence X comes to 6.64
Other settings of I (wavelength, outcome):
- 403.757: 7.32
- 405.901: 6.157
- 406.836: 6.38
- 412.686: 6.82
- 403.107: 6.203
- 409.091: 7.03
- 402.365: 6.315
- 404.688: 6.599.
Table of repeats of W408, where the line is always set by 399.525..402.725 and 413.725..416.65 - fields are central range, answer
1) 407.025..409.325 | 0.10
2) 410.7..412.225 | 0.15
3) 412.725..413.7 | 0.08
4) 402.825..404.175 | 0.02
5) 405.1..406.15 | 0.01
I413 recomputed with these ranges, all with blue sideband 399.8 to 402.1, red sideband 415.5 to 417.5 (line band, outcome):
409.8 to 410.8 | 0.259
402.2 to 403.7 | 0.021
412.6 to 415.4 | 0.076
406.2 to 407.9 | 0.105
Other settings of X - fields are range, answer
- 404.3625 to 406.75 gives 6.58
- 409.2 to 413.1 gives 5.55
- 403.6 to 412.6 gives 6.05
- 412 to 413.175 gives 6.01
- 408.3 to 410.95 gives 5.43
